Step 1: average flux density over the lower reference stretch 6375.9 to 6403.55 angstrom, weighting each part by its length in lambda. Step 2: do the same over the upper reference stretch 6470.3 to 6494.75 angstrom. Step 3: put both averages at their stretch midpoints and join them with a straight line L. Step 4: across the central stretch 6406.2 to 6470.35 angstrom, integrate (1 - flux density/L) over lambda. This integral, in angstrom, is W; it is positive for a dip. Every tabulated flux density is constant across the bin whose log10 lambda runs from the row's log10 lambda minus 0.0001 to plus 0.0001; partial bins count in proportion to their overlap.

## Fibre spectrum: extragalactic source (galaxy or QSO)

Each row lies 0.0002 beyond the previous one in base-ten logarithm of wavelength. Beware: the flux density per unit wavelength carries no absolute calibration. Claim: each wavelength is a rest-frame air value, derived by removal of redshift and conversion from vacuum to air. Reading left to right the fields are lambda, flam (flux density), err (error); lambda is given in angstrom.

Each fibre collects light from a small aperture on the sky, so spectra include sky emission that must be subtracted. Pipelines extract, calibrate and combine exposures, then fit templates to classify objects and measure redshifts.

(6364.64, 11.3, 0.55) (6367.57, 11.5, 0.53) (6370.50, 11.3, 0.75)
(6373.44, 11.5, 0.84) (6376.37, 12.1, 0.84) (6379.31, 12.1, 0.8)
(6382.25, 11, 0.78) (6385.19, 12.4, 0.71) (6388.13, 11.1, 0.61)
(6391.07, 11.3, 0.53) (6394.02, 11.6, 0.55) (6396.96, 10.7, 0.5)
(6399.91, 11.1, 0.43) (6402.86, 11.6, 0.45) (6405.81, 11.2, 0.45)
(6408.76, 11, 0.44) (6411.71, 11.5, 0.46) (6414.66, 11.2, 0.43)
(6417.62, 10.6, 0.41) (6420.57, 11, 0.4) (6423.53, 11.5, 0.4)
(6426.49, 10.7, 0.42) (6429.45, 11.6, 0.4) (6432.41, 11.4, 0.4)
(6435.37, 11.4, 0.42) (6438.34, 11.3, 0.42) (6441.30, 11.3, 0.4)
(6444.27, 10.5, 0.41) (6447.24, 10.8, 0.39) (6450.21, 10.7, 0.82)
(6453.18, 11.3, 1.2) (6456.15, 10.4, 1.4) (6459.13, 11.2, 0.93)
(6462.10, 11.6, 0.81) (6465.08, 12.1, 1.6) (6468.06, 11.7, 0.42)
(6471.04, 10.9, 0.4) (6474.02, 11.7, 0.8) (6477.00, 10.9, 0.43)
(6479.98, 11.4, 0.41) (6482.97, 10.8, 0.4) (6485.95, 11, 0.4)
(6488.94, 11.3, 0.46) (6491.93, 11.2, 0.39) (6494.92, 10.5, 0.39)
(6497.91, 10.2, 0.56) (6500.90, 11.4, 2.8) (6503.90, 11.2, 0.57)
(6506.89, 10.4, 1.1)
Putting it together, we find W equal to 0.6 angstrom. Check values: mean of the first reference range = 11.5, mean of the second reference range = 11.1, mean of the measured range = 11.2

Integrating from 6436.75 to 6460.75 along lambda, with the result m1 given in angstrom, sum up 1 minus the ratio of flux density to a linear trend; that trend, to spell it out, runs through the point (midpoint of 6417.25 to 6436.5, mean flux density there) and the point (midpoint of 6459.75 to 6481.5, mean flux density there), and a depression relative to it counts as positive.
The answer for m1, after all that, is 0.8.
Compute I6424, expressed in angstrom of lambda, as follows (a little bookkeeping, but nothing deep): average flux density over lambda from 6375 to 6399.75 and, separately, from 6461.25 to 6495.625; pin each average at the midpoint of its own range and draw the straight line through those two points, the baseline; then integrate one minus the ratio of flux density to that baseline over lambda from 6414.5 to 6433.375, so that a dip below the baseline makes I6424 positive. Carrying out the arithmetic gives 0.5 angstrom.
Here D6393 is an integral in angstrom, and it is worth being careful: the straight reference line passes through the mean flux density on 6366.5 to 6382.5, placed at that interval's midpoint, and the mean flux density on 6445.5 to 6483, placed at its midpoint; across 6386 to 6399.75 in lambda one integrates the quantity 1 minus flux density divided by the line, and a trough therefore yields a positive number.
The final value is 0.4 angstrom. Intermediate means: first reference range 11.6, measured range 11.2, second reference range 11.2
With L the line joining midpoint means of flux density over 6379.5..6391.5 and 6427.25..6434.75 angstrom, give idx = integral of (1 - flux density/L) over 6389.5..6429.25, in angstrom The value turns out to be 1.1 angstrom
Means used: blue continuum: 11.5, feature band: 11.2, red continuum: 11.4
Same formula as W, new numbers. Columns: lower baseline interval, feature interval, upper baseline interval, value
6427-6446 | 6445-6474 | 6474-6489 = -0.07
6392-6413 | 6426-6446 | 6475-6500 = -0.12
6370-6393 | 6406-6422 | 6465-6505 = 0.54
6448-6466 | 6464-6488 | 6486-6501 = -0.60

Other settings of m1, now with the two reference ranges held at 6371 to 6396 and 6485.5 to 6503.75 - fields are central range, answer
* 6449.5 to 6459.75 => 0.27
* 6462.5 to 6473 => -0.44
